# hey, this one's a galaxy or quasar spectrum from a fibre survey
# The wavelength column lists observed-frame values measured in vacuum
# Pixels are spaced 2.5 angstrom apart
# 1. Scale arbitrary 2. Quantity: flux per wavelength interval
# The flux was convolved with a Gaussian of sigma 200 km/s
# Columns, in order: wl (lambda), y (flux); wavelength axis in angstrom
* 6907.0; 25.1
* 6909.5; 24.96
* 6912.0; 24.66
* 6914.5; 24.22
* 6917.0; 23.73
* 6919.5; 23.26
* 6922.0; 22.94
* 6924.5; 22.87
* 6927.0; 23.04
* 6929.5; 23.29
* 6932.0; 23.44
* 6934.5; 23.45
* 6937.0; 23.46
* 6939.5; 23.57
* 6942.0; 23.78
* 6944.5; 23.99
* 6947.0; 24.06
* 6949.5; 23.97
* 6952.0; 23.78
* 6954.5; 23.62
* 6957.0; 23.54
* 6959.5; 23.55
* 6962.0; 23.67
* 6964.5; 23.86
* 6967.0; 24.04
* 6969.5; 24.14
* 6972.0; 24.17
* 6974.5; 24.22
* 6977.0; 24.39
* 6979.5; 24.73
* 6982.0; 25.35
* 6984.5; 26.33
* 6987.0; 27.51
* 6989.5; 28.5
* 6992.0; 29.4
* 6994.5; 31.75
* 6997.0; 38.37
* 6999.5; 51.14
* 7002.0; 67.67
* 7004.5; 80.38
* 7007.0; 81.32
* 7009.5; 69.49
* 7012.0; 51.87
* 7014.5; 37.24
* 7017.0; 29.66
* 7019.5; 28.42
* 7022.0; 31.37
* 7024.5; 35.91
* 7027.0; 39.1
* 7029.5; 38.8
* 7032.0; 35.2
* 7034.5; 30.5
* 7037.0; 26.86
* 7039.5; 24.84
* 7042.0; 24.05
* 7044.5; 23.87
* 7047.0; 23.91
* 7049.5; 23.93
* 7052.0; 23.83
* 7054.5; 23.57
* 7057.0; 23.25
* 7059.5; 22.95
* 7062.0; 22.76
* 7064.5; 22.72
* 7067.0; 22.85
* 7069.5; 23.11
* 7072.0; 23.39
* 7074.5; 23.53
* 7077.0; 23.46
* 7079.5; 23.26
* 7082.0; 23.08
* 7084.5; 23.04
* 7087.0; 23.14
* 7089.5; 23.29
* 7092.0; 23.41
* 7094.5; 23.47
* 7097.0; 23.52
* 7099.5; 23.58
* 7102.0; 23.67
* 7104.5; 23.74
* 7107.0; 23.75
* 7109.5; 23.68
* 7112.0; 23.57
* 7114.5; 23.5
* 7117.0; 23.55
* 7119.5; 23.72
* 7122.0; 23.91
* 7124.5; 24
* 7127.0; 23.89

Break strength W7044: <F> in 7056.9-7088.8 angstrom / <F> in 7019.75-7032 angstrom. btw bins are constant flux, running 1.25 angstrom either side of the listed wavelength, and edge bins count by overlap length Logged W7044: 0.65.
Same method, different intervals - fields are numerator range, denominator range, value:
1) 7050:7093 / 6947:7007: 0.72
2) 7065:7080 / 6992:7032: 0.50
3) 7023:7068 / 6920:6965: 1.16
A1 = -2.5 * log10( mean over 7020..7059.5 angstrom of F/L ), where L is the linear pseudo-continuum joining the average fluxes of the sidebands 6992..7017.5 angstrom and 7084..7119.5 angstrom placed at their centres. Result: 0.45 mag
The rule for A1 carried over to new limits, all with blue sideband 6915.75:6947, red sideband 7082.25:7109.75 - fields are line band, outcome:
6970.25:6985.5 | -0.06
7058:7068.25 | 0.03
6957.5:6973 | -0.02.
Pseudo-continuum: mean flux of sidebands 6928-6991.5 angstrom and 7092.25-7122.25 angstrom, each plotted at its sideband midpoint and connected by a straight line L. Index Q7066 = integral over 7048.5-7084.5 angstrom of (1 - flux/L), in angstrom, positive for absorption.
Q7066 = 0.9 angstrom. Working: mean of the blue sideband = 24.4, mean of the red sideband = 23.6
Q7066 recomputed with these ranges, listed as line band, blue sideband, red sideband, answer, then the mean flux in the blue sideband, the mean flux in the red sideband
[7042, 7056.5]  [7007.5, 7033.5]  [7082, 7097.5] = 4.2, 40.8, 23.3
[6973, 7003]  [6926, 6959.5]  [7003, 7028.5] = 5.1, 23.6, 48.6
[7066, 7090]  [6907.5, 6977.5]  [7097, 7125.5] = 0.5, 23.8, 23.7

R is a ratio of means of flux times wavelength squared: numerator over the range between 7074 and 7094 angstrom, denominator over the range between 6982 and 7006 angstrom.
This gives 0.6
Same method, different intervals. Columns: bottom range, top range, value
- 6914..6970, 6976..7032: 1.76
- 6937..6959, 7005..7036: 1.85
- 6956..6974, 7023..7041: 1.40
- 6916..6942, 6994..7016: 2.50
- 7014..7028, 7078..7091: 0.71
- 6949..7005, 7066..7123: 0.79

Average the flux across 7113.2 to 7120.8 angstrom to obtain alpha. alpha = 23.6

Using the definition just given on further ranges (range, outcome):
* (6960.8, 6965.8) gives 23.8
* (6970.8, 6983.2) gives 24.6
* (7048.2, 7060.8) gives 23.5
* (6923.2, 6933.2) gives 23.2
